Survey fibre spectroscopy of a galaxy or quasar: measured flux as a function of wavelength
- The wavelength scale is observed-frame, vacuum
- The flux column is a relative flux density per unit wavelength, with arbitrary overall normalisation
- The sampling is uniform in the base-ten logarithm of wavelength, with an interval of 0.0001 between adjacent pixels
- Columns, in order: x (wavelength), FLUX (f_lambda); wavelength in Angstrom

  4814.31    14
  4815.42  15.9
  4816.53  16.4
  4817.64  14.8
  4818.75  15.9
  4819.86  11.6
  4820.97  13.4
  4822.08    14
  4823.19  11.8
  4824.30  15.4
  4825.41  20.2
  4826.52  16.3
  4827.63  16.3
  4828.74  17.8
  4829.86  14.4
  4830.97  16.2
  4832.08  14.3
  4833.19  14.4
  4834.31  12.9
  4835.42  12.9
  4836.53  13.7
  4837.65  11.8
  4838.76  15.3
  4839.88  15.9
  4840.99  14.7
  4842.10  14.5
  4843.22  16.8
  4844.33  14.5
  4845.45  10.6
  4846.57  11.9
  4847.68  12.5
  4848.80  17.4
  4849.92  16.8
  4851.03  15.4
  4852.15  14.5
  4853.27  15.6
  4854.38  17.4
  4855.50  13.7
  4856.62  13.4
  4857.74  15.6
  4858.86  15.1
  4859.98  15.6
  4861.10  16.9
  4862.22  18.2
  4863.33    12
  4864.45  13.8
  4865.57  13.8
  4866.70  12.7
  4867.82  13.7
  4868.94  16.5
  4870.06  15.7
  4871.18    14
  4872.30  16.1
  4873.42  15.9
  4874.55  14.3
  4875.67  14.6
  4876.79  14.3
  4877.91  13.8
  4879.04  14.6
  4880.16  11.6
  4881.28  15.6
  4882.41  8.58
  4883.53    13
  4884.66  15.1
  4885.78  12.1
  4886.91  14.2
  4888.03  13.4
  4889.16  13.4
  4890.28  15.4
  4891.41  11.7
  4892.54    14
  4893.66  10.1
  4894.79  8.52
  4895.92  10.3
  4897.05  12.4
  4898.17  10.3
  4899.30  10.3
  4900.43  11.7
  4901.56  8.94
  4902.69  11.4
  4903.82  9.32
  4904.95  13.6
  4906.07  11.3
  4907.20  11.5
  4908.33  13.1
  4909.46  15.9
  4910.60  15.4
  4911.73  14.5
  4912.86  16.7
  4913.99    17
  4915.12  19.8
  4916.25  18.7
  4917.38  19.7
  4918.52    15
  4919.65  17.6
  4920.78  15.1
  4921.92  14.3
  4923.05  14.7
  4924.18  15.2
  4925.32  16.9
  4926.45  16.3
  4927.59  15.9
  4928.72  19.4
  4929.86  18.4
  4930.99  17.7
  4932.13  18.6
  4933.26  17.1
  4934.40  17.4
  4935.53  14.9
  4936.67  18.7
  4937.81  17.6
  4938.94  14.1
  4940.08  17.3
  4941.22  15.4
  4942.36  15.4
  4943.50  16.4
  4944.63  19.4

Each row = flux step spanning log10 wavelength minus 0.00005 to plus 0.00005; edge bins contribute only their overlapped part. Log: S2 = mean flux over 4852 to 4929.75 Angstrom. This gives 14.2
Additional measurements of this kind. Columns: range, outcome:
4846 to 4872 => 14.9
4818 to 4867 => 14.7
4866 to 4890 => 14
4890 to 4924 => 13.6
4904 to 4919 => 15.4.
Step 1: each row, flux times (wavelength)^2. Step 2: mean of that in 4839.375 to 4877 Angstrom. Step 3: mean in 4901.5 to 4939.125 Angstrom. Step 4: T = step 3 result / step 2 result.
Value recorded 1.09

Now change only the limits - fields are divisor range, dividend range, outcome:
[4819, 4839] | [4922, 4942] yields 1.19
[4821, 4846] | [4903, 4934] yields 1.11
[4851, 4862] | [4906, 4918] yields 1.06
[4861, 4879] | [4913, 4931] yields 1.18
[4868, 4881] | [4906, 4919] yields 1.10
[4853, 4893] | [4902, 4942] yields 1.13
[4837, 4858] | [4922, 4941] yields 1.19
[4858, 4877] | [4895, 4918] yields 0.92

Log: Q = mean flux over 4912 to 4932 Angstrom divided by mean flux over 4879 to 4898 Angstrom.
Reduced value 1.36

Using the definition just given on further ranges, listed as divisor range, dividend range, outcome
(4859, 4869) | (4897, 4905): 0.73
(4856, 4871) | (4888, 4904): 0.77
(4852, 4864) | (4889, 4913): 0.80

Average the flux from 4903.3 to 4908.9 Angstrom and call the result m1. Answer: 11.8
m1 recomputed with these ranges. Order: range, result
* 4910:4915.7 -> 16.7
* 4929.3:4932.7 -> 18.3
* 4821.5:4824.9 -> 13.8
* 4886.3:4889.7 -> 13.6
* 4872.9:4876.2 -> 14.9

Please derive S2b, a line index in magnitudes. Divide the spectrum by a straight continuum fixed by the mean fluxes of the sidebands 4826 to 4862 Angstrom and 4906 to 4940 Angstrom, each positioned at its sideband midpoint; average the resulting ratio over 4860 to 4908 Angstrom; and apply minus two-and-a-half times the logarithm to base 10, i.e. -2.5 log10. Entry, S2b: 0.19 mag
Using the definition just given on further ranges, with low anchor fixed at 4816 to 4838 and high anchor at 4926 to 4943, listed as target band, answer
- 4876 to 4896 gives 0.24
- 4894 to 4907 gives 0.45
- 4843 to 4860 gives 0.04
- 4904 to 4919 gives 0.07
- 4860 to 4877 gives 0.05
